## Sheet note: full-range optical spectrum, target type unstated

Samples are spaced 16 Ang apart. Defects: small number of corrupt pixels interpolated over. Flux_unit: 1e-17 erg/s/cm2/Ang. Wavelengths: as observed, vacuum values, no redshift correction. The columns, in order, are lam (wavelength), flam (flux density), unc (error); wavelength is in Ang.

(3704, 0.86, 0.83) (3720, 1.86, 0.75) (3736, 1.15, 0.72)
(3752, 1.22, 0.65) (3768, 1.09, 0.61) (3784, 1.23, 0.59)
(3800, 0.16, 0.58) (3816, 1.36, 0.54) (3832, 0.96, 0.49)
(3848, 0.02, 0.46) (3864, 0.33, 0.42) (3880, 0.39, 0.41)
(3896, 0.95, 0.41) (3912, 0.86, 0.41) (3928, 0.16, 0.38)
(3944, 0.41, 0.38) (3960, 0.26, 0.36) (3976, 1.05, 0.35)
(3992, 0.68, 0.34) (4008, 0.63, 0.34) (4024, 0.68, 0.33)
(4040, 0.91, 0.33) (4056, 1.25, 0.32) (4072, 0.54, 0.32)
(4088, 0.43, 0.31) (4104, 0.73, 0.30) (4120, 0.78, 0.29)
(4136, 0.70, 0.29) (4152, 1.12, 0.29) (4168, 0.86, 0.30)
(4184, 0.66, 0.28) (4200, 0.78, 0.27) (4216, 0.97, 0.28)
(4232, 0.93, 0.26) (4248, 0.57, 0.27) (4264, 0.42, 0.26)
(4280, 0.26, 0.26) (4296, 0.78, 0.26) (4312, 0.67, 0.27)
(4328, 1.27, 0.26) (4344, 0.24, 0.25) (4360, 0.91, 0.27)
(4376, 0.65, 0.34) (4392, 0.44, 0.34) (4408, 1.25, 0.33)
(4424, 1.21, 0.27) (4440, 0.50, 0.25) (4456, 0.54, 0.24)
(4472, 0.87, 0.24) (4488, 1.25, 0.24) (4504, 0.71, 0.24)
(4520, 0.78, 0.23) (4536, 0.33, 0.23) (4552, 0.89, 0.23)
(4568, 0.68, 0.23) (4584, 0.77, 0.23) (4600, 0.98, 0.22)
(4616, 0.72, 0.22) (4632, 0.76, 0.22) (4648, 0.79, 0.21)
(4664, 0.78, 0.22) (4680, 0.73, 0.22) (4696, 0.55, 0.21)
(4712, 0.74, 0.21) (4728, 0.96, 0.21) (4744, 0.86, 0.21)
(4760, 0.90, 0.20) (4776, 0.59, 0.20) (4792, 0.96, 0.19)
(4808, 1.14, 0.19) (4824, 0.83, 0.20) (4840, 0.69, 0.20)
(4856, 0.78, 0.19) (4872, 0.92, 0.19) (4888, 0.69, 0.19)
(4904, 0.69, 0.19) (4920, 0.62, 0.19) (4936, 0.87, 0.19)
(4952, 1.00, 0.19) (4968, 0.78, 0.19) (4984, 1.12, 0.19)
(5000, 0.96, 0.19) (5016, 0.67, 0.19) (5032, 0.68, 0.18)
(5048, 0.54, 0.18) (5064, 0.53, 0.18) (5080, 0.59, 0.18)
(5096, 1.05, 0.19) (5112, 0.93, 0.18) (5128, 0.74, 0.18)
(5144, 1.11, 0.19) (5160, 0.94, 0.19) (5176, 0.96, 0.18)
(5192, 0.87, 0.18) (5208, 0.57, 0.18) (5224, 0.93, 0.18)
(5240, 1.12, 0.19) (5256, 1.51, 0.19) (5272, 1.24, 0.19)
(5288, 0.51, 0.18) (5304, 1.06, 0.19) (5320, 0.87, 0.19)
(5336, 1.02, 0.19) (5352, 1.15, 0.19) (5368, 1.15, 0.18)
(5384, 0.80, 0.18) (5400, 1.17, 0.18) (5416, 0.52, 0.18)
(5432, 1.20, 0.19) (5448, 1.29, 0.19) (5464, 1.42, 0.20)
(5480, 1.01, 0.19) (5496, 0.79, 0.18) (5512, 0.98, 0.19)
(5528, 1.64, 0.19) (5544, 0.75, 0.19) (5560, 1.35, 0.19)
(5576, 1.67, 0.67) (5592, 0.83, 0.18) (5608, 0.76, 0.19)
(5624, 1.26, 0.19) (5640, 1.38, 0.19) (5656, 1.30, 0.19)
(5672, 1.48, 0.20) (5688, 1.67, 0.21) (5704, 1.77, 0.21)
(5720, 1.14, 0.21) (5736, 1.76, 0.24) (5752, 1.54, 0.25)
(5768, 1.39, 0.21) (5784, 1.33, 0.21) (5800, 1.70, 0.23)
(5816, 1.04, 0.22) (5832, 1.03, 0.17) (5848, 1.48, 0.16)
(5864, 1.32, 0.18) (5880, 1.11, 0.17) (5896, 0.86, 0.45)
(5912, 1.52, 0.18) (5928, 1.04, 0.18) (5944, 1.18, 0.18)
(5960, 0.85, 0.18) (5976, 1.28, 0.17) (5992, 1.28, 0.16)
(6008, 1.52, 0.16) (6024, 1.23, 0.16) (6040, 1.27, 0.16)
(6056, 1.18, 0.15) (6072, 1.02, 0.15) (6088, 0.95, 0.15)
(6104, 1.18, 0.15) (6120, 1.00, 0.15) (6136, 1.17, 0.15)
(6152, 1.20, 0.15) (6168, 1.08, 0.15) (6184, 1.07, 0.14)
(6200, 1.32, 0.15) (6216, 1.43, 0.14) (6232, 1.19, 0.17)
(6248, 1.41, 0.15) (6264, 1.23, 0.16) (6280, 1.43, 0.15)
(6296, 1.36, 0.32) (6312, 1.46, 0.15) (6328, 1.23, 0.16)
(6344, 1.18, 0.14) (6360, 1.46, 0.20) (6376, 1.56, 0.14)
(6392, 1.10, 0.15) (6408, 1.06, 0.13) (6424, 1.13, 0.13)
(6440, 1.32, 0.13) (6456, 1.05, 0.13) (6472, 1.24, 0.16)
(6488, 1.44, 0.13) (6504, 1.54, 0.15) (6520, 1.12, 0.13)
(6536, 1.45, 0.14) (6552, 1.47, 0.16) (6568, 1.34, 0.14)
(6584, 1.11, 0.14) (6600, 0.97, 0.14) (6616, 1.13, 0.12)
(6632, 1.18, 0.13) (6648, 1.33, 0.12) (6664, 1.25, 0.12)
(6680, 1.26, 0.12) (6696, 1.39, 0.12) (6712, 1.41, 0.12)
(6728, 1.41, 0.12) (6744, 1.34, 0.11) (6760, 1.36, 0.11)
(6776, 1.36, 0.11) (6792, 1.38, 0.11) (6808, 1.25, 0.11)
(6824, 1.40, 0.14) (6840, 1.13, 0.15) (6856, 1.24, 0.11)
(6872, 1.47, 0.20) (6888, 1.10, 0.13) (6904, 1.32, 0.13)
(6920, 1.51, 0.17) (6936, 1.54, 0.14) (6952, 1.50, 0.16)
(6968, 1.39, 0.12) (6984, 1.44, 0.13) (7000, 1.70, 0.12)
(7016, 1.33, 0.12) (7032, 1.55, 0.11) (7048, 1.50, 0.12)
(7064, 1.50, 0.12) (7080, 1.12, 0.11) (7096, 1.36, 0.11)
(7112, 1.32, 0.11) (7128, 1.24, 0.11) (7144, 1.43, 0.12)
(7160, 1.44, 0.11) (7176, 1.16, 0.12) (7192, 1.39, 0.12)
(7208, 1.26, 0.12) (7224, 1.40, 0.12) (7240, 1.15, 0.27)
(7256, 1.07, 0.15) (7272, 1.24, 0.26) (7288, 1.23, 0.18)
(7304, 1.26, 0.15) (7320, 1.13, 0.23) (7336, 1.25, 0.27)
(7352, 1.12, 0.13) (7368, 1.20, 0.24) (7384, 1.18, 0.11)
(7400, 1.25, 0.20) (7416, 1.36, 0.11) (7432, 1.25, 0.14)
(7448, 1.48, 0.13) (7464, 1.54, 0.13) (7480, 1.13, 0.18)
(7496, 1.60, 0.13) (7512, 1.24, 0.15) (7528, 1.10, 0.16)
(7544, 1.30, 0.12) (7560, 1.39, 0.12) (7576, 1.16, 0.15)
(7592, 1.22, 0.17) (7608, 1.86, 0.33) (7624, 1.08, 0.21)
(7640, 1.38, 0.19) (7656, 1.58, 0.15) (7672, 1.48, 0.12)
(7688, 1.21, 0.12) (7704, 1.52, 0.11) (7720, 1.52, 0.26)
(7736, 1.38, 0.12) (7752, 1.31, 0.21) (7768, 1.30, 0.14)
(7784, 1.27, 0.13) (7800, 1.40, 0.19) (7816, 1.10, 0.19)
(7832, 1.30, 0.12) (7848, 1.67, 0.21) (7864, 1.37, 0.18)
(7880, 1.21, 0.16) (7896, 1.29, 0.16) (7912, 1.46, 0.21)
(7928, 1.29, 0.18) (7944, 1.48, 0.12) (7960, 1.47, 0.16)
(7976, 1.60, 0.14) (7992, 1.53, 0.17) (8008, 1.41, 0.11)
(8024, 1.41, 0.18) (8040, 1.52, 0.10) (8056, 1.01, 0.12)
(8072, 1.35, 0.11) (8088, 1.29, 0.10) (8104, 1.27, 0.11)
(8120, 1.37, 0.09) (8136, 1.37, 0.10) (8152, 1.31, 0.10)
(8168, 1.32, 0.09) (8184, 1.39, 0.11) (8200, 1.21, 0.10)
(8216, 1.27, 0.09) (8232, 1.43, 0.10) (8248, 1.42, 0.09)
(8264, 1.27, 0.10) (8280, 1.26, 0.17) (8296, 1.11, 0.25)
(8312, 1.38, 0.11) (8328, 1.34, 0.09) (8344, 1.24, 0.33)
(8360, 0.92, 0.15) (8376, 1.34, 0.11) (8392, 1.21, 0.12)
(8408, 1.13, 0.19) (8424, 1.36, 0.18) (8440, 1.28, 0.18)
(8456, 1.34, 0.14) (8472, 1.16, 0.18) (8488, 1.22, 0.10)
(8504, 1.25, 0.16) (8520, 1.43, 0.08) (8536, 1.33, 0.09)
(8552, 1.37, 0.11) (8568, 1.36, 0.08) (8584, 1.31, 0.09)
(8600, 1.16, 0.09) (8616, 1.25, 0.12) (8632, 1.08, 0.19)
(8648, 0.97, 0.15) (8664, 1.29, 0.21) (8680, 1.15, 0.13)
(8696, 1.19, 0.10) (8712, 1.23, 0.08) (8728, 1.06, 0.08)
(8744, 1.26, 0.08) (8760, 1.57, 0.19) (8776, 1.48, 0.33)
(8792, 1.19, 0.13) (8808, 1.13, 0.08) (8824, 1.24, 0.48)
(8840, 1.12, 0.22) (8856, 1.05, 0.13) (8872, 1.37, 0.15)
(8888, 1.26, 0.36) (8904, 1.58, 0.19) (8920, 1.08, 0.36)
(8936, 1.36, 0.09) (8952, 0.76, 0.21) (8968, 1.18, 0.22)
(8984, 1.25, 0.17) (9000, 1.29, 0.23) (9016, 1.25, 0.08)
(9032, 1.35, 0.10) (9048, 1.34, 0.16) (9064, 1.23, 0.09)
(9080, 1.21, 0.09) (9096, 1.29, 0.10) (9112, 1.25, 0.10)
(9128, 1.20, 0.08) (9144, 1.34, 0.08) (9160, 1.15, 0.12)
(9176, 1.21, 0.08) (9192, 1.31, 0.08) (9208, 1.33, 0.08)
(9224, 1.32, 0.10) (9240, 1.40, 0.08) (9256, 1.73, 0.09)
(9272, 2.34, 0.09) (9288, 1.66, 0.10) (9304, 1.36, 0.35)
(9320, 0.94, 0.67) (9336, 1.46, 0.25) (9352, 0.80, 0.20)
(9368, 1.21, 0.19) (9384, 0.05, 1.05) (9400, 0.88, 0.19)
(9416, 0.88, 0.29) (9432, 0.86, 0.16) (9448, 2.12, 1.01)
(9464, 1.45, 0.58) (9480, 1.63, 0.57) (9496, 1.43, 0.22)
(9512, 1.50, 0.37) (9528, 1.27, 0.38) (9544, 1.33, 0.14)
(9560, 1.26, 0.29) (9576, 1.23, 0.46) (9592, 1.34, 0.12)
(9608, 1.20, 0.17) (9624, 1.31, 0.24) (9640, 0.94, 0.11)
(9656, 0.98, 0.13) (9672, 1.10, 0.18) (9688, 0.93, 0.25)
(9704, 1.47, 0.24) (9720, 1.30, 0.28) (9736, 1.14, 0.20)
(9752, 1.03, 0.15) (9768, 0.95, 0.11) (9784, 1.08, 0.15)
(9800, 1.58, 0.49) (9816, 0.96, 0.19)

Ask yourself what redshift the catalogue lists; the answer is 0.412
